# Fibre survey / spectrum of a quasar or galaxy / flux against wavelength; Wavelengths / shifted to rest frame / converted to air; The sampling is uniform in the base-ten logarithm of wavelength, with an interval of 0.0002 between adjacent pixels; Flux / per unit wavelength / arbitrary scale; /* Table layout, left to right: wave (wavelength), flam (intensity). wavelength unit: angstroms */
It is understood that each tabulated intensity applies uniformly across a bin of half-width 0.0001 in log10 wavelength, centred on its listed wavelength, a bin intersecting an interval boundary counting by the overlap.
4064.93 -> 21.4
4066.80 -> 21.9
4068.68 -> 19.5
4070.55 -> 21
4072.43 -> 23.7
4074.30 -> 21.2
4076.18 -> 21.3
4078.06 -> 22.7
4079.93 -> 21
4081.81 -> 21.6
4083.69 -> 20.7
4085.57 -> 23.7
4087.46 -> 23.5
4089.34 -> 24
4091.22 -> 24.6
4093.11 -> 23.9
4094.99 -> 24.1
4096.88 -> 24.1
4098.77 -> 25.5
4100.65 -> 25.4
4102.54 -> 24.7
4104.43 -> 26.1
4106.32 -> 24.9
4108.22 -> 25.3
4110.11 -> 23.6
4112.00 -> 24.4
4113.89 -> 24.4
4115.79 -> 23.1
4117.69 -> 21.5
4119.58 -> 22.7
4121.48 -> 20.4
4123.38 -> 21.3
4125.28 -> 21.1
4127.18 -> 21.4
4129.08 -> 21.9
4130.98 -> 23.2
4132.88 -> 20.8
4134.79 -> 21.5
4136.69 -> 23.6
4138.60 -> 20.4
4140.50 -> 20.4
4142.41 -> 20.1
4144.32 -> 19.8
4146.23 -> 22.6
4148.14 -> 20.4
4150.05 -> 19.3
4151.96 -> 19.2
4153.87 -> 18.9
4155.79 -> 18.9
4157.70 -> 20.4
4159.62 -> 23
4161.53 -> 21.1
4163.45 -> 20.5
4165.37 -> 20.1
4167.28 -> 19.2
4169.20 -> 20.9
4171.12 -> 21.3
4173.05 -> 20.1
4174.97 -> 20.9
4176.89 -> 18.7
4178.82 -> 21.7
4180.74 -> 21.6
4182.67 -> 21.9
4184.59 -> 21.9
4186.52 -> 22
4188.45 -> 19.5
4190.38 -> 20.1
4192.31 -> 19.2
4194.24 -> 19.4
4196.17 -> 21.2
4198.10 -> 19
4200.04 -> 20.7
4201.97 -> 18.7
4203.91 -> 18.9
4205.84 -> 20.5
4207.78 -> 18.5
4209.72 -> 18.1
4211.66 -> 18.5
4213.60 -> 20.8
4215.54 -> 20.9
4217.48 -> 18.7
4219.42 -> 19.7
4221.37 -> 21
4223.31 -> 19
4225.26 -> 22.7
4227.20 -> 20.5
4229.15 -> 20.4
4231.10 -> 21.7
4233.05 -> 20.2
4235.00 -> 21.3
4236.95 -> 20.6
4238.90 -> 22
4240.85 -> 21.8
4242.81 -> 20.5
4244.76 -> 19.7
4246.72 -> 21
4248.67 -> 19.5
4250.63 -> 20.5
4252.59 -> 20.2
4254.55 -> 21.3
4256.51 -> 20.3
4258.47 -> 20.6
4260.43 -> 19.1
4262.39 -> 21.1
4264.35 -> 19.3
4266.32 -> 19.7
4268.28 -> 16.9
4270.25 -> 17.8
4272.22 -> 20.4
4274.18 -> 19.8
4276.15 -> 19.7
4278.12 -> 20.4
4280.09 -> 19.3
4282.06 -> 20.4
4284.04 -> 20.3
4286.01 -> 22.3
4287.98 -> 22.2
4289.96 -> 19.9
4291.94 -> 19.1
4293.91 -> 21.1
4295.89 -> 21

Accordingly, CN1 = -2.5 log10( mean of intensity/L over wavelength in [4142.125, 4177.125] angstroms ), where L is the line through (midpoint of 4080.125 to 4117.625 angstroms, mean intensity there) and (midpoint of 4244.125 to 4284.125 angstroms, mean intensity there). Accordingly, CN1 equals 0.11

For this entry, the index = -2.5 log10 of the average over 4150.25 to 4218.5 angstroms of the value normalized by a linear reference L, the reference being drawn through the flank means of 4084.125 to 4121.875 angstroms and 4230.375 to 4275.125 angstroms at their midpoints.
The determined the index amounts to 0.09 mag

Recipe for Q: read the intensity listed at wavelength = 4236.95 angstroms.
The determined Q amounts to 20.6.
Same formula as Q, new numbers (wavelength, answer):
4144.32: 19.8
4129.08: 21.9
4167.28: 19.2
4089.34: 24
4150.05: 19.3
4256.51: 20.3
